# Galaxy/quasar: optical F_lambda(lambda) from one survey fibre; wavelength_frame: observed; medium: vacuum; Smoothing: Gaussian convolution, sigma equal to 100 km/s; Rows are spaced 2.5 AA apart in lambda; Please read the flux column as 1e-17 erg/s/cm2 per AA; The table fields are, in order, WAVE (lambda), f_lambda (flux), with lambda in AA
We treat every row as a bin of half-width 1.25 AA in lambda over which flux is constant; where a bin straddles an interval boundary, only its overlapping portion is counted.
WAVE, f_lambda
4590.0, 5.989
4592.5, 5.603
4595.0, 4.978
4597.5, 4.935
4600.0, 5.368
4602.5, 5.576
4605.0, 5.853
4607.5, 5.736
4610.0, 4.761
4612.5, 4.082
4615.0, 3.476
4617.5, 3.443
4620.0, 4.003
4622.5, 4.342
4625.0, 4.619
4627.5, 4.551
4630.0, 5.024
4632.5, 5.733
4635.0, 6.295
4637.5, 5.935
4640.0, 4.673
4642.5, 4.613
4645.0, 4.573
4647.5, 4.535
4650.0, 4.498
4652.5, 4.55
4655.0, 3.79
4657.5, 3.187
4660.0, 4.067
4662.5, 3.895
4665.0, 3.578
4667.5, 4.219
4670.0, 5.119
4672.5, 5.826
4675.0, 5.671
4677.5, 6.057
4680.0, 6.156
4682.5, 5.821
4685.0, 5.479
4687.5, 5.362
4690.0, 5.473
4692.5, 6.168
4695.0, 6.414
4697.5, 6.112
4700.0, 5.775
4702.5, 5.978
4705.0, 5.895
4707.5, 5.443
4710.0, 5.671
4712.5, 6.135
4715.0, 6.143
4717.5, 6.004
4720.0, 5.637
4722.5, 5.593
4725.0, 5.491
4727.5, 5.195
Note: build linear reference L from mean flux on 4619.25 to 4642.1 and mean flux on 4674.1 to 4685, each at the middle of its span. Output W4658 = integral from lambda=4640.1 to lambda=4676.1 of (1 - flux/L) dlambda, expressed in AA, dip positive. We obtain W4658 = 7.0 AA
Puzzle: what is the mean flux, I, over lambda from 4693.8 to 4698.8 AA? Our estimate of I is 6.26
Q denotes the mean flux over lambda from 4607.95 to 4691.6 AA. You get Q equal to 4.78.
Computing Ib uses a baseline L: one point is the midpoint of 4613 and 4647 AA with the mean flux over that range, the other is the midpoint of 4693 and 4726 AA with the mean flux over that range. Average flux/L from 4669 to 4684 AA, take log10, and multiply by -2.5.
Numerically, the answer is -0.08 mag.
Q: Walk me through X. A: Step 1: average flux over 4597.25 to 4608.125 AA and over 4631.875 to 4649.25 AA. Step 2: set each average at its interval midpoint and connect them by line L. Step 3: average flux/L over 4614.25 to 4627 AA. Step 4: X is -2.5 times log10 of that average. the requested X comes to 0.307 mag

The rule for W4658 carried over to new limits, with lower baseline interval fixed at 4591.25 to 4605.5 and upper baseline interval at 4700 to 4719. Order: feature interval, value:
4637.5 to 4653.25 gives 2.5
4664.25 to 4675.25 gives 1.6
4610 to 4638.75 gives 4.2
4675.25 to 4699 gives -0.4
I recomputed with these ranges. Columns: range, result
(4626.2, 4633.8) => 5.11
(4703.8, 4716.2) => 5.86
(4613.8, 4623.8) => 3.82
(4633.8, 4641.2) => 5.64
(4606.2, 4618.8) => 4.3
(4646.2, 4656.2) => 4.35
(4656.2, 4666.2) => 3.68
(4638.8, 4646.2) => 4.62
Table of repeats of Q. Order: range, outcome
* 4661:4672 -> 4.31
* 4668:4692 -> 5.63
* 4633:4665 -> 4.54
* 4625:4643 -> 5.24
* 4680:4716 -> 5.86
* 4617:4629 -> 4.26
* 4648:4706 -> 5.17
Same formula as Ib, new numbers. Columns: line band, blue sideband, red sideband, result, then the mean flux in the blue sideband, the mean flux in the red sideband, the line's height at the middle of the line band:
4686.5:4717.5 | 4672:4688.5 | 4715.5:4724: -0.02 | 5.77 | 5.77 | 5.77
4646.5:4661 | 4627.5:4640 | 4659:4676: 0.21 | 5.52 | 4.62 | 4.99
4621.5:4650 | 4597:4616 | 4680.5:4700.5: 0.07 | 4.99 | 5.84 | 5.29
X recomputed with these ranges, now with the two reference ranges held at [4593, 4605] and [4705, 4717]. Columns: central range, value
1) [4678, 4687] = -0.02 mag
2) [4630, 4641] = -0.02 mag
